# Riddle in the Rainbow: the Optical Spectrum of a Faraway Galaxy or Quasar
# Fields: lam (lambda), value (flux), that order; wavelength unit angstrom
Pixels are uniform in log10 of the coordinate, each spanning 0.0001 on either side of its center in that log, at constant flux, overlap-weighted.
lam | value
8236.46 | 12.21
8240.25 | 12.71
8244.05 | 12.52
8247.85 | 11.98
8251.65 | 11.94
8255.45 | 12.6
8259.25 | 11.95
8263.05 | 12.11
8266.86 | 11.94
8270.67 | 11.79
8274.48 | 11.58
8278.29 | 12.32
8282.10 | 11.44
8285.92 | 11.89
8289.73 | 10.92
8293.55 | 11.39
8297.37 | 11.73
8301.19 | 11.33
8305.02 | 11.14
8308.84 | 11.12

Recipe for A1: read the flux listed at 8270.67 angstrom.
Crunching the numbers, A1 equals 11.79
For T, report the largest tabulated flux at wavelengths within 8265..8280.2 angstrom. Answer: 12.32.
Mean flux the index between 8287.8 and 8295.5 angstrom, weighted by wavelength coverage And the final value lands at 11.2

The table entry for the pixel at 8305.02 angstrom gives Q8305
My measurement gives 11.14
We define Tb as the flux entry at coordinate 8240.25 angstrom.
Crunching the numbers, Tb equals 12.71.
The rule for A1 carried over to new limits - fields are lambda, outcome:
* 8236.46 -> 12.21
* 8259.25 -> 11.95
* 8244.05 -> 12.52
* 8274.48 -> 11.58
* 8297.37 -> 11.73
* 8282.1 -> 11.44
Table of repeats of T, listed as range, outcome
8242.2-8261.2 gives 12.6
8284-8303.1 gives 11.89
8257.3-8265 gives 12.11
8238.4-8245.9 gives 12.71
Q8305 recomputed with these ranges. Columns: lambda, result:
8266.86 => 11.94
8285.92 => 11.89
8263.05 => 12.11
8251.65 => 11.94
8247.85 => 11.98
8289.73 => 10.92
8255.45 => 12.6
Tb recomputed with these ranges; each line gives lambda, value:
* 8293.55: 11.39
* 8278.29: 12.32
